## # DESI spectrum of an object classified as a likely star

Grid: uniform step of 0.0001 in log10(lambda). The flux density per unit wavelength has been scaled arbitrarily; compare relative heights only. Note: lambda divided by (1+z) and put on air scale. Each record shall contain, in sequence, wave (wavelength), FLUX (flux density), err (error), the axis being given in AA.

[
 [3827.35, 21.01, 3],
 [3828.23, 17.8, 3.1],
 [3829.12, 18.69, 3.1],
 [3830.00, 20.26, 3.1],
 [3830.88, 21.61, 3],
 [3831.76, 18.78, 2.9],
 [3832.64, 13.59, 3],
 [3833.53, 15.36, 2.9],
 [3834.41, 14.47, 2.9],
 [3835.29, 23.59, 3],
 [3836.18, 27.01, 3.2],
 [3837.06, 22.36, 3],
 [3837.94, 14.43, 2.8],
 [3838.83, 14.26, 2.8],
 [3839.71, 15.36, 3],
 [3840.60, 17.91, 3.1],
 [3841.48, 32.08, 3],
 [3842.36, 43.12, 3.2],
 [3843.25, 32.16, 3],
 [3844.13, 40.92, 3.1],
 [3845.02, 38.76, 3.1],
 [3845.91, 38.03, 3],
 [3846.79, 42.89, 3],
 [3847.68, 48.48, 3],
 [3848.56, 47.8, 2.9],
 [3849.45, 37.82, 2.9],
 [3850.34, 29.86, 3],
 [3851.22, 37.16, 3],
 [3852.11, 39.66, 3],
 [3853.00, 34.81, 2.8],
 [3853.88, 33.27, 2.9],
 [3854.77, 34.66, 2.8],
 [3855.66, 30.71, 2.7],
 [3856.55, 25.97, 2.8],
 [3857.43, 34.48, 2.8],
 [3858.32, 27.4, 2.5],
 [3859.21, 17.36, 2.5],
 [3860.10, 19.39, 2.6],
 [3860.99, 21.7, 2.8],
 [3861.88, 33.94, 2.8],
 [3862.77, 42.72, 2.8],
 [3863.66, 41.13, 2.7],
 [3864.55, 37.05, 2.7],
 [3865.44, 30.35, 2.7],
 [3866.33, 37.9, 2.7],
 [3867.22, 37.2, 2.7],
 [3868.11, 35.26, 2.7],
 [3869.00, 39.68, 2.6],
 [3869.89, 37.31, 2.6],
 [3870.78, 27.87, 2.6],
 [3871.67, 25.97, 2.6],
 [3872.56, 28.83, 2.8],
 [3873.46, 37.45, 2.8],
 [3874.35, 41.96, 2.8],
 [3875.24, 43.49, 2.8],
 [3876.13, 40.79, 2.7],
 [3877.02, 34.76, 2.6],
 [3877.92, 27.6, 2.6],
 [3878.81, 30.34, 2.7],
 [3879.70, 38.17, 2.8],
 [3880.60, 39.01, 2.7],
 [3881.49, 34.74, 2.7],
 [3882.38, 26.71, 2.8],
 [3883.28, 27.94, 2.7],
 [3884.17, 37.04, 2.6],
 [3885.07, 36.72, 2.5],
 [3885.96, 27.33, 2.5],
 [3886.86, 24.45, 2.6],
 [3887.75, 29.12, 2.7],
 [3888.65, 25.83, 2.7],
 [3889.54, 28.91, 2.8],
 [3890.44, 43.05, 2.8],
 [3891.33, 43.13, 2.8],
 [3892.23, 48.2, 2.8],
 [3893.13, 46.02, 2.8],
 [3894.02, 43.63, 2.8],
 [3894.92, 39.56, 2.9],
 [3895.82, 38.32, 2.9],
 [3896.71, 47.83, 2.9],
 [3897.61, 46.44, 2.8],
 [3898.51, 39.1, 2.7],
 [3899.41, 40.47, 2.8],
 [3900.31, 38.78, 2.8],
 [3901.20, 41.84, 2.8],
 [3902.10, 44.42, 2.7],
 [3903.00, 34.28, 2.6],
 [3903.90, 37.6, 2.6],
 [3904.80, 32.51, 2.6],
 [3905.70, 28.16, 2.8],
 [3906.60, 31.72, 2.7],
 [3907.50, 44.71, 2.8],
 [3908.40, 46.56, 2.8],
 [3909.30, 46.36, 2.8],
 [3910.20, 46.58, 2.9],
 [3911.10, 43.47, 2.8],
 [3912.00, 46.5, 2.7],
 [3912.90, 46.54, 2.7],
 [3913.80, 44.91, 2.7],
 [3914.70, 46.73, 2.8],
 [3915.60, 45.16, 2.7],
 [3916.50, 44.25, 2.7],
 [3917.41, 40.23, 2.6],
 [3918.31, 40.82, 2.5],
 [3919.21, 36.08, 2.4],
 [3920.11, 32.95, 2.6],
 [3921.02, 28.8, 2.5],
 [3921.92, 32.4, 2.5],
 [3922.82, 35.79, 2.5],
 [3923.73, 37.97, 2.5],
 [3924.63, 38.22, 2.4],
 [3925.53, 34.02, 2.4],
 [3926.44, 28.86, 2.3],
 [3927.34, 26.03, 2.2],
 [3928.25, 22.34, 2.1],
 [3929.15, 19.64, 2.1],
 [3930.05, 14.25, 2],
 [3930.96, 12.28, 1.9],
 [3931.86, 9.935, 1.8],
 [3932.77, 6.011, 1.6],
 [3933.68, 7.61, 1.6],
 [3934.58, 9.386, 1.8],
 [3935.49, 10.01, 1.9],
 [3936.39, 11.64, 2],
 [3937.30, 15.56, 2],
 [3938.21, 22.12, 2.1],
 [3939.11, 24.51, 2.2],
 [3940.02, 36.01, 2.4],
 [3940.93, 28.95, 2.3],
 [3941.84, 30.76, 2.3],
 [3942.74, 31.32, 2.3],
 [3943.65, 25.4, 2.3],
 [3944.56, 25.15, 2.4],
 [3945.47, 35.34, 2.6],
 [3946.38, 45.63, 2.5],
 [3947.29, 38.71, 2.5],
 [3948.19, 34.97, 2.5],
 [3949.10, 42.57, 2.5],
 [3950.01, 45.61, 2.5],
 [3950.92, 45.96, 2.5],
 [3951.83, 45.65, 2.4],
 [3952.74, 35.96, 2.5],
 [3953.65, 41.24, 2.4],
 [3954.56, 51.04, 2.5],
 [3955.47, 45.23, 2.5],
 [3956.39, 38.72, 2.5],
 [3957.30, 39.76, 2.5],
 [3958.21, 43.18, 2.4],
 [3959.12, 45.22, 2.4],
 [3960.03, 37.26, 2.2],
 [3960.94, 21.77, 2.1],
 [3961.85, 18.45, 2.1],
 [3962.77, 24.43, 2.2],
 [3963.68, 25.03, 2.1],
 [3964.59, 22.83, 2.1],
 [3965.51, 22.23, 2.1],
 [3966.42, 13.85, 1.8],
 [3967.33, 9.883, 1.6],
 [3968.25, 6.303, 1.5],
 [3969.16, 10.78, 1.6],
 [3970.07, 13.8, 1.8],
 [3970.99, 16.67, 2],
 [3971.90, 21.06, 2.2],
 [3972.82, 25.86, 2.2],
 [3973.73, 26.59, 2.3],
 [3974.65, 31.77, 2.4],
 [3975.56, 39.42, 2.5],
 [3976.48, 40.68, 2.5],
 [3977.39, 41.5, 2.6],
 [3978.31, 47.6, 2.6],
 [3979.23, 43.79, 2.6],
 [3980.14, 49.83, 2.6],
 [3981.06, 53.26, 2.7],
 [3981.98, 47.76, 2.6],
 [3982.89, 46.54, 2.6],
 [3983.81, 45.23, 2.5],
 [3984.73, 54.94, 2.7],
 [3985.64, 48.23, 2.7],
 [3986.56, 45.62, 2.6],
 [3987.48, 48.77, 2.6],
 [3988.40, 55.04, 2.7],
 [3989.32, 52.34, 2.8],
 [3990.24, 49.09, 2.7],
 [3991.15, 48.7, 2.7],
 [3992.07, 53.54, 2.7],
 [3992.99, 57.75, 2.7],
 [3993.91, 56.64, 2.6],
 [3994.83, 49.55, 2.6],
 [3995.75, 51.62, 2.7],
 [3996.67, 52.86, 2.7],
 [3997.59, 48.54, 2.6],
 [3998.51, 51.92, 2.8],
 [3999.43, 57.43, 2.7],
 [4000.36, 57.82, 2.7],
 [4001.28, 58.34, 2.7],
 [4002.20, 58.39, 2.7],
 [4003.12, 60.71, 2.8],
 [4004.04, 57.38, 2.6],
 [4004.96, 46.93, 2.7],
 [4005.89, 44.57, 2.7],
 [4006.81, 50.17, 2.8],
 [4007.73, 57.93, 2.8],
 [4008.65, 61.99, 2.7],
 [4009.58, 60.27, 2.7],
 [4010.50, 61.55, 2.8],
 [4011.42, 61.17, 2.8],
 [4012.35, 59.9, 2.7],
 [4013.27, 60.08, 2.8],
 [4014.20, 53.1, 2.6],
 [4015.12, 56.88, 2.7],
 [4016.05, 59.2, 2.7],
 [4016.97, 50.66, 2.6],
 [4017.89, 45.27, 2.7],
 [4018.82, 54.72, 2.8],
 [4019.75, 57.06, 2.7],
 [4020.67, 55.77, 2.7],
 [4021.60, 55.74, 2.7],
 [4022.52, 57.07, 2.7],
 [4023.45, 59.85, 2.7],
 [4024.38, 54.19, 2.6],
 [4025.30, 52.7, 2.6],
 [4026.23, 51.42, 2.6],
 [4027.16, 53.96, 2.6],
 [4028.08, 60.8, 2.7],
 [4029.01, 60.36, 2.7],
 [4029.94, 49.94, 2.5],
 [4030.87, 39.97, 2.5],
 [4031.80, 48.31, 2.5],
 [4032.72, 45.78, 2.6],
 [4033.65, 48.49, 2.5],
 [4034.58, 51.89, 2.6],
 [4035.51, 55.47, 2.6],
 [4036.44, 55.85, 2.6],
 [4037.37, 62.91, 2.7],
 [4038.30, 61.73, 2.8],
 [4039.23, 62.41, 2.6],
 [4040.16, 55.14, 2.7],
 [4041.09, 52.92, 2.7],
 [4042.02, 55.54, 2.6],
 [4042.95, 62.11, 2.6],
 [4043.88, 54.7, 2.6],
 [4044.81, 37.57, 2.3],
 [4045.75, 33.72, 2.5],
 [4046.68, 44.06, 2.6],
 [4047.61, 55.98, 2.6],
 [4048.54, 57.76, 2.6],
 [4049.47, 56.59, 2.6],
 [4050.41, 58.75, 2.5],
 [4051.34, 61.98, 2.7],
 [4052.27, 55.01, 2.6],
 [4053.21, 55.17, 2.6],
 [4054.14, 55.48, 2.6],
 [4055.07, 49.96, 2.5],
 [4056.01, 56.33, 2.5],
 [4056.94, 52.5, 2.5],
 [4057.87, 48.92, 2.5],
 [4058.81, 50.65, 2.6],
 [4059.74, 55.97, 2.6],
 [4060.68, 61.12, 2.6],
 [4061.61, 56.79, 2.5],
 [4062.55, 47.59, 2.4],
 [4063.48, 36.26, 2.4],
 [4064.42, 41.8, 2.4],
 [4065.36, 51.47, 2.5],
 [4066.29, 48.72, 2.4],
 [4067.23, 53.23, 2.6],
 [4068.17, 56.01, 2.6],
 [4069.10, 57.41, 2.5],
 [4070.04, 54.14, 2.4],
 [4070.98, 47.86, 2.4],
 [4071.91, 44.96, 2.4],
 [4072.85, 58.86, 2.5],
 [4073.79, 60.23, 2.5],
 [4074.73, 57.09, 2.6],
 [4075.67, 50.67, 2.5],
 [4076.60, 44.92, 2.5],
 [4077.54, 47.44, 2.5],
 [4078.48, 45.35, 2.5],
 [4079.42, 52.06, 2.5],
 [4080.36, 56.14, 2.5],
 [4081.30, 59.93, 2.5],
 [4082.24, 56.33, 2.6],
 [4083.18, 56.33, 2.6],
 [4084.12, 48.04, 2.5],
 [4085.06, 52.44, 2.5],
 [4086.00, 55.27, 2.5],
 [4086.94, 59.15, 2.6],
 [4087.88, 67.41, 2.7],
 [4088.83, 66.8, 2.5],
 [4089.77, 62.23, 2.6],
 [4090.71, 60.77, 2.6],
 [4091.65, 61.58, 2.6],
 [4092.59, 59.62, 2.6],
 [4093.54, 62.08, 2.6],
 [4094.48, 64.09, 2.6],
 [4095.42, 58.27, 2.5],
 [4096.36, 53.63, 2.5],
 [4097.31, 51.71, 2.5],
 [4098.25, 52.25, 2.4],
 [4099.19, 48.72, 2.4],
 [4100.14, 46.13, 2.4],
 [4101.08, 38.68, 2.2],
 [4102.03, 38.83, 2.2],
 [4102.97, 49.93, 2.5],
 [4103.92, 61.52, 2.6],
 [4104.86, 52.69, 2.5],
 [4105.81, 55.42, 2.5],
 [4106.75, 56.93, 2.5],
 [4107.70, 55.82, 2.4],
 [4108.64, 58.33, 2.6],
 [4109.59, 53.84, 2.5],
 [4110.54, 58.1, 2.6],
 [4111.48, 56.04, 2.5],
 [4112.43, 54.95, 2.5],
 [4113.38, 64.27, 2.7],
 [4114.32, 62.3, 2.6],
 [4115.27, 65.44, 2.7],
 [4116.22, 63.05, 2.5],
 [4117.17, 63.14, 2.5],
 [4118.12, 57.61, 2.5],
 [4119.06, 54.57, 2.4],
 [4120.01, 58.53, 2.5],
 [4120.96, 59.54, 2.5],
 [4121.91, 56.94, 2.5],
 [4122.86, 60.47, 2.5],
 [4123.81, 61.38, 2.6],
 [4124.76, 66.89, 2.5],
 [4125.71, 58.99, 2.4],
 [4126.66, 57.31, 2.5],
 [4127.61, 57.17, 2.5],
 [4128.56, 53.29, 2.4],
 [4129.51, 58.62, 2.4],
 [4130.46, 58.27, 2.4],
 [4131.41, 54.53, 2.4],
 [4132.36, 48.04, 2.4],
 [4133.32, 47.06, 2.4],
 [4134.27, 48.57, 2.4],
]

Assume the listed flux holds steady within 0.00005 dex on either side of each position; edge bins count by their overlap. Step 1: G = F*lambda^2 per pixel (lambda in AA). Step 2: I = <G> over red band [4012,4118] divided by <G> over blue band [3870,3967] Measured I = 1.74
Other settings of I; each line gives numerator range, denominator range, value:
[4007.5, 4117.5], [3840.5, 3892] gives 1.76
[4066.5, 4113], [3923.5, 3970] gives 2.13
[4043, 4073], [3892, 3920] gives 1.34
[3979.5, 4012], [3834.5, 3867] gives 1.81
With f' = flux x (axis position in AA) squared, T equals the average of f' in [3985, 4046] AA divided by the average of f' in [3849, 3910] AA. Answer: 1.6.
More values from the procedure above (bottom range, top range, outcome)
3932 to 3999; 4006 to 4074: 1.58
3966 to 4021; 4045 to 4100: 1.20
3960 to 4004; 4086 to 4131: 1.52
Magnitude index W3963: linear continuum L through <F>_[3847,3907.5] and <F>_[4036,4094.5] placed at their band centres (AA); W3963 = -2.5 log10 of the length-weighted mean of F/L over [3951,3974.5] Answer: 0.47 mag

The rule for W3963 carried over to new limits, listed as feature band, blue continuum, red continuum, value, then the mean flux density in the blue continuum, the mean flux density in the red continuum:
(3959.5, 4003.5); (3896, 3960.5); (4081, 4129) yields 0.048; 34.5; 57.1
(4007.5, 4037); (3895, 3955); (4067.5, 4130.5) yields -0.185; 34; 56.2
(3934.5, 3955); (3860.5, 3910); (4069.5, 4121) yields 0.290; 36.6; 55.6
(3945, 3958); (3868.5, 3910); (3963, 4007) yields -0.045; 36.9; 42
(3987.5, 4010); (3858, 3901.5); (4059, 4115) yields -0.168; 35.3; 54.4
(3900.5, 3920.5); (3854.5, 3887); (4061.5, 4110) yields -0.119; 32.9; 53.7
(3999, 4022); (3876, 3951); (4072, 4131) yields -0.229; 33.7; 56.5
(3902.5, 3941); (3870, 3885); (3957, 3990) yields 0.111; 34.1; 34.5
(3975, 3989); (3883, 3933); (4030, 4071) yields -0.061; 35.9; 52.6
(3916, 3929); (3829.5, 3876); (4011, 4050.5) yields 0.178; 30.9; 54.1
